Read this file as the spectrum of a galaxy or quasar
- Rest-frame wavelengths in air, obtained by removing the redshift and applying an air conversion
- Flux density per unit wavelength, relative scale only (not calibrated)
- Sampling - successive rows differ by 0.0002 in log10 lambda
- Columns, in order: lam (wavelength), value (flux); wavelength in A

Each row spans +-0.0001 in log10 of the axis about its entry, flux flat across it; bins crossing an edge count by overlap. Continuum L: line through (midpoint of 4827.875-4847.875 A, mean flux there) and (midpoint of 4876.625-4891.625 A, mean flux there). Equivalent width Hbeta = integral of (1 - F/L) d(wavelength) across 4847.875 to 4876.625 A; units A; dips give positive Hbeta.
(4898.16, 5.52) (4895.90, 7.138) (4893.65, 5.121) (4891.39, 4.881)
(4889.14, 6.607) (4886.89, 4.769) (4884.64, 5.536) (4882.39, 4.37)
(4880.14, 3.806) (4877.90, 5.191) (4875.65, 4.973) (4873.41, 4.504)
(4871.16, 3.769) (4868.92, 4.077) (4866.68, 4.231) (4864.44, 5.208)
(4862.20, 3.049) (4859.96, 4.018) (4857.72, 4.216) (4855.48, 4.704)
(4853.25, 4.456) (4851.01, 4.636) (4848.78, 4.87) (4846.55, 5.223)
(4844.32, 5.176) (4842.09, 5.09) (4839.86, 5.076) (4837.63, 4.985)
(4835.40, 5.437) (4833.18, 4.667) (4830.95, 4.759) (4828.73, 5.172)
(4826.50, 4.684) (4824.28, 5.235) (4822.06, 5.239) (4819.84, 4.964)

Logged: 3.9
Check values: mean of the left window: 5.06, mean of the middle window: 4.36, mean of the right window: 5.03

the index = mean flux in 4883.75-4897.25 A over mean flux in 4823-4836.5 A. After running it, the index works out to 1.1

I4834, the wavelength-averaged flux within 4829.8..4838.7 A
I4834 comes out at 4.96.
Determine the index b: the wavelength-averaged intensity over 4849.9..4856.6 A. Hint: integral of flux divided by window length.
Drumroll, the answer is 4.6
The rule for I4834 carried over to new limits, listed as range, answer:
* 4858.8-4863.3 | 3.54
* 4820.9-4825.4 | 5.24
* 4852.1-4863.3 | 4.09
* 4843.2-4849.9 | 5.09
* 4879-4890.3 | 5.02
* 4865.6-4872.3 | 4.02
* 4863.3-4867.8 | 4.71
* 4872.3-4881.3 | 4.62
